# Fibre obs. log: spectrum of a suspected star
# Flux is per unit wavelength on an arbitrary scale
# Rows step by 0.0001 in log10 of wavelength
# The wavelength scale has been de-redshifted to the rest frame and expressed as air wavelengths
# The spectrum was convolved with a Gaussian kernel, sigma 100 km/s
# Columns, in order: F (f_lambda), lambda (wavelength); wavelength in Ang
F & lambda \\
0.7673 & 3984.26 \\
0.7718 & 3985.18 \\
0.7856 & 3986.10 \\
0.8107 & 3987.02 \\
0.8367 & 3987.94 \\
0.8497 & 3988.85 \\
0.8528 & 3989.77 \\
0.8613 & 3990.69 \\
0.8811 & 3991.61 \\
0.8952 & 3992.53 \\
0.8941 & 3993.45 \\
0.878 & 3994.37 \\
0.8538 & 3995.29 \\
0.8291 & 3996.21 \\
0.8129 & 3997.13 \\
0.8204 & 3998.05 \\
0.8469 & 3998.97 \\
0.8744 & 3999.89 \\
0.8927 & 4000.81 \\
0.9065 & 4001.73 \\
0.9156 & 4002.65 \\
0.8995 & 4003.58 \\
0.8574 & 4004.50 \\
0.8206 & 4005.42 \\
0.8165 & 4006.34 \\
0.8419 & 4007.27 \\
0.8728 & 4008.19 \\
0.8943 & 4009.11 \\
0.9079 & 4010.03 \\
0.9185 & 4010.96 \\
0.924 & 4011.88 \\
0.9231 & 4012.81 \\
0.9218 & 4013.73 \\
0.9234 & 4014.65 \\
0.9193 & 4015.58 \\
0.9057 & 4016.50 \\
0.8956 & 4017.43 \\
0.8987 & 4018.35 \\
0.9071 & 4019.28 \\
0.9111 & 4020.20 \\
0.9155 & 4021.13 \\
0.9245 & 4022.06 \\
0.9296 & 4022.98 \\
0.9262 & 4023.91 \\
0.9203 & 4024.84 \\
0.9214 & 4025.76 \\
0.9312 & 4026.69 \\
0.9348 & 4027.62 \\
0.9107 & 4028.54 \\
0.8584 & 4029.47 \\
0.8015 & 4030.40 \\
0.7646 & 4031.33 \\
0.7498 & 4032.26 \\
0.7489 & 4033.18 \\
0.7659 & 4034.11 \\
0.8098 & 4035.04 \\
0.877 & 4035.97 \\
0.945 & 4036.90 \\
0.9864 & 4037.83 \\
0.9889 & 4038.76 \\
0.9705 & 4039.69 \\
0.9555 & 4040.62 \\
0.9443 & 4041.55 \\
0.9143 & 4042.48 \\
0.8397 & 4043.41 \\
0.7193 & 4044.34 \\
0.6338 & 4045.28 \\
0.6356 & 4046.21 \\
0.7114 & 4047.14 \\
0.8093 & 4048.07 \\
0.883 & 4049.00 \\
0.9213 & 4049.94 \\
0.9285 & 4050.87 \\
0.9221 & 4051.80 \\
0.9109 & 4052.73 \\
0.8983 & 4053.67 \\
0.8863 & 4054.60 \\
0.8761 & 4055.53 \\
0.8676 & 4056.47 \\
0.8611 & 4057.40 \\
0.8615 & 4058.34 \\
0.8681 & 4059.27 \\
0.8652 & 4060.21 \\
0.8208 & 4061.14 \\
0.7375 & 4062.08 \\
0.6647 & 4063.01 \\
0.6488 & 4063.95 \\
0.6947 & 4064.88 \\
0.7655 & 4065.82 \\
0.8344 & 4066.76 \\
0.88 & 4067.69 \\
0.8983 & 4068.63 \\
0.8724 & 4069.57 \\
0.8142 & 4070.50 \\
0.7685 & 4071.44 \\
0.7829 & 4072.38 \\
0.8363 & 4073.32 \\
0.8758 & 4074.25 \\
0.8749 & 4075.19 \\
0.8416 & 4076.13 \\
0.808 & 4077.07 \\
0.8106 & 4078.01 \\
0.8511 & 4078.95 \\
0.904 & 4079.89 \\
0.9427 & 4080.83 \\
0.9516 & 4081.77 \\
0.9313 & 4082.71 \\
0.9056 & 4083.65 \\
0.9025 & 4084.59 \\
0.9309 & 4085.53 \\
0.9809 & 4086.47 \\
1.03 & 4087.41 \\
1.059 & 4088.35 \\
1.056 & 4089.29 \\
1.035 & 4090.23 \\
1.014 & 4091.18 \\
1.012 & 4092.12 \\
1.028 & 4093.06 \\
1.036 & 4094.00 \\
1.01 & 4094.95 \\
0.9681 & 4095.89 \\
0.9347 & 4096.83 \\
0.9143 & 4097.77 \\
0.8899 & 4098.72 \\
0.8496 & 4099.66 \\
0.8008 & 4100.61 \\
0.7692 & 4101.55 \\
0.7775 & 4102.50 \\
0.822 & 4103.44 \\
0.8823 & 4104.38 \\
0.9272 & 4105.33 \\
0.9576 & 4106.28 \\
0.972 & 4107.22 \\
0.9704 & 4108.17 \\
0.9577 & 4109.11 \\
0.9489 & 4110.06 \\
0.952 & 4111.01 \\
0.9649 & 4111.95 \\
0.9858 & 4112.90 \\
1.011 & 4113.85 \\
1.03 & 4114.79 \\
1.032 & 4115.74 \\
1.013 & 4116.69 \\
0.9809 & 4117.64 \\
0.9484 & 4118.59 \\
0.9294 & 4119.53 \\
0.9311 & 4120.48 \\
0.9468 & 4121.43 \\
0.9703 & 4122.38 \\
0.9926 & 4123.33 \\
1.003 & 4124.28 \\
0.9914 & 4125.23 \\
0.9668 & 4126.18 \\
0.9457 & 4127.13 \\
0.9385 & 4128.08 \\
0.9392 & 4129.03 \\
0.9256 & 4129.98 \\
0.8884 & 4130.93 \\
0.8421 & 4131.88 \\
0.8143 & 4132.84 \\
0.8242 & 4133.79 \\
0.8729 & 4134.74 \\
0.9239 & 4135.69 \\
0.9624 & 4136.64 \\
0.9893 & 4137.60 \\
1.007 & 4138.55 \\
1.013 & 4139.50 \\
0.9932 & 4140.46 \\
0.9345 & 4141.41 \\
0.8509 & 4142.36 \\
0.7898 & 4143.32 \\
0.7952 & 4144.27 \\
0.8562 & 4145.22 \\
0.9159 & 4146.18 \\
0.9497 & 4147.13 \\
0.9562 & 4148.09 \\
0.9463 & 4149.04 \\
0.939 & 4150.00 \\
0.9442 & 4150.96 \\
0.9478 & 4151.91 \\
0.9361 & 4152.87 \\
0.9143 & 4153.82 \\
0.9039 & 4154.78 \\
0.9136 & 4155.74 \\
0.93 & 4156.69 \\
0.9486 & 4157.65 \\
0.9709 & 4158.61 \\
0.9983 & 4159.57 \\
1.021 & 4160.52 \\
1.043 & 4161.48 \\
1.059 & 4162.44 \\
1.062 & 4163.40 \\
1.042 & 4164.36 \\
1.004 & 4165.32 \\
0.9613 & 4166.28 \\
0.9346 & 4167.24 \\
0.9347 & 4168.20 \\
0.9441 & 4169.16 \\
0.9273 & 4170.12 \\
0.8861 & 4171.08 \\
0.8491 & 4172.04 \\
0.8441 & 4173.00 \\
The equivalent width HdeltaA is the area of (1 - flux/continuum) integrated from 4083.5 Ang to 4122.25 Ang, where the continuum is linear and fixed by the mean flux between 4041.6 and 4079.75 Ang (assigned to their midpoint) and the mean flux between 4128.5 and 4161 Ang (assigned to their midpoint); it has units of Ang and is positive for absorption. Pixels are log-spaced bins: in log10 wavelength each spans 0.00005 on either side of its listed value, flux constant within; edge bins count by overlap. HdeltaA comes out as -3.6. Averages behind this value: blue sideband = 0.824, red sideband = 0.922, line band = 0.954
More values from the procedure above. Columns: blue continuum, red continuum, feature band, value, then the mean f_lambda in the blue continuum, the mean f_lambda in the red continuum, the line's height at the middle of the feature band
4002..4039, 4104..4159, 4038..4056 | 0.7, 0.887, 0.939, 0.899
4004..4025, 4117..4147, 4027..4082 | 4.0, 0.899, 0.926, 0.908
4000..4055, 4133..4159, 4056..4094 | 0.7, 0.877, 0.922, 0.895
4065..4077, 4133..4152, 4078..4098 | -2.7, 0.832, 0.919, 0.852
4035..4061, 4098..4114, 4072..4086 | 0.2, 0.868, 0.906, 0.888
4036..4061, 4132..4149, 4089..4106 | -0.7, 0.869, 0.908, 0.89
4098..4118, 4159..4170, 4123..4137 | 0.5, 0.928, 0.997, 0.955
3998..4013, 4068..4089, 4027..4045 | 0.4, 0.879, 0.891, 0.884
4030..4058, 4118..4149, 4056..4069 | 0.9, 0.851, 0.926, 0.866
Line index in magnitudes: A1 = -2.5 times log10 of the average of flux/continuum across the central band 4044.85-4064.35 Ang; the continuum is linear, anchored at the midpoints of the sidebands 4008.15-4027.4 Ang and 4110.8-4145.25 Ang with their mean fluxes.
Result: 0.13 mag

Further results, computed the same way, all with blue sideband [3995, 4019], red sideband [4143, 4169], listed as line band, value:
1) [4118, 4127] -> -0.03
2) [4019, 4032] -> -0.01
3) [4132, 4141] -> 0.01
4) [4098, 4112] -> 0.04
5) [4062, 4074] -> 0.16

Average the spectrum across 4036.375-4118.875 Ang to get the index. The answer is 0.894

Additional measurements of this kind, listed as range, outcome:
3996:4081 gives 0.859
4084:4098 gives 0.995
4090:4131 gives 0.949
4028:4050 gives 0.838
